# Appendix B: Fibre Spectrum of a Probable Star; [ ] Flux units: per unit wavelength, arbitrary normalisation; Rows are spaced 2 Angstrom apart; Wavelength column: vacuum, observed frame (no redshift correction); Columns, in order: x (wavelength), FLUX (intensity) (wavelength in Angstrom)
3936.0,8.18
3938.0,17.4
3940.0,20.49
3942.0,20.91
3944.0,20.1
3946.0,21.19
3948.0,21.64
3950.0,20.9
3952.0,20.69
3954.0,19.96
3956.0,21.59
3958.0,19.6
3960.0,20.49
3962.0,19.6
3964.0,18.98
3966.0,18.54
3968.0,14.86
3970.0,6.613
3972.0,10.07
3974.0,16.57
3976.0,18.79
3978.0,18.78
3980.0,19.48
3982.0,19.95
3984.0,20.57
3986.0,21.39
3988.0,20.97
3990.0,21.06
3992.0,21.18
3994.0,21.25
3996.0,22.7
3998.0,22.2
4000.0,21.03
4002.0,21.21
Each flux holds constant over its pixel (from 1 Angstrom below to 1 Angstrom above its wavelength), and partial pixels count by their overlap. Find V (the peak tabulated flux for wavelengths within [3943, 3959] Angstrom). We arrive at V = 21.64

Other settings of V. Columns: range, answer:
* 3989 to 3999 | 22.7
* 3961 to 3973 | 19.6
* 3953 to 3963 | 21.59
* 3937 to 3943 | 20.91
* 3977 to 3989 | 21.39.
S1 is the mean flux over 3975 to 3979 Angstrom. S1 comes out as 18.8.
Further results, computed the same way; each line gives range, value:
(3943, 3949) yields 21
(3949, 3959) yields 20.5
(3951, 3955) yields 20.3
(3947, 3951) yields 21.3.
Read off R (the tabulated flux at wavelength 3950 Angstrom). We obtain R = 20.9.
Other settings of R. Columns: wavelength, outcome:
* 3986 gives 21.39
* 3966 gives 18.54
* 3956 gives 21.59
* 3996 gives 22.7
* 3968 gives 14.86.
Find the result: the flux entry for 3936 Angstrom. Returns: 8.18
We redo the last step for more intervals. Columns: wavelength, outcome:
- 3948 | 21.64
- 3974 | 16.57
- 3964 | 18.98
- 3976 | 18.79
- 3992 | 21.18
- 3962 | 19.6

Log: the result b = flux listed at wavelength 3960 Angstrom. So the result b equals 20.49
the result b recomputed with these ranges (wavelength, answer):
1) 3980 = 19.48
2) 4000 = 21.03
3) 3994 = 21.25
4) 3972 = 10.07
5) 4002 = 21.21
